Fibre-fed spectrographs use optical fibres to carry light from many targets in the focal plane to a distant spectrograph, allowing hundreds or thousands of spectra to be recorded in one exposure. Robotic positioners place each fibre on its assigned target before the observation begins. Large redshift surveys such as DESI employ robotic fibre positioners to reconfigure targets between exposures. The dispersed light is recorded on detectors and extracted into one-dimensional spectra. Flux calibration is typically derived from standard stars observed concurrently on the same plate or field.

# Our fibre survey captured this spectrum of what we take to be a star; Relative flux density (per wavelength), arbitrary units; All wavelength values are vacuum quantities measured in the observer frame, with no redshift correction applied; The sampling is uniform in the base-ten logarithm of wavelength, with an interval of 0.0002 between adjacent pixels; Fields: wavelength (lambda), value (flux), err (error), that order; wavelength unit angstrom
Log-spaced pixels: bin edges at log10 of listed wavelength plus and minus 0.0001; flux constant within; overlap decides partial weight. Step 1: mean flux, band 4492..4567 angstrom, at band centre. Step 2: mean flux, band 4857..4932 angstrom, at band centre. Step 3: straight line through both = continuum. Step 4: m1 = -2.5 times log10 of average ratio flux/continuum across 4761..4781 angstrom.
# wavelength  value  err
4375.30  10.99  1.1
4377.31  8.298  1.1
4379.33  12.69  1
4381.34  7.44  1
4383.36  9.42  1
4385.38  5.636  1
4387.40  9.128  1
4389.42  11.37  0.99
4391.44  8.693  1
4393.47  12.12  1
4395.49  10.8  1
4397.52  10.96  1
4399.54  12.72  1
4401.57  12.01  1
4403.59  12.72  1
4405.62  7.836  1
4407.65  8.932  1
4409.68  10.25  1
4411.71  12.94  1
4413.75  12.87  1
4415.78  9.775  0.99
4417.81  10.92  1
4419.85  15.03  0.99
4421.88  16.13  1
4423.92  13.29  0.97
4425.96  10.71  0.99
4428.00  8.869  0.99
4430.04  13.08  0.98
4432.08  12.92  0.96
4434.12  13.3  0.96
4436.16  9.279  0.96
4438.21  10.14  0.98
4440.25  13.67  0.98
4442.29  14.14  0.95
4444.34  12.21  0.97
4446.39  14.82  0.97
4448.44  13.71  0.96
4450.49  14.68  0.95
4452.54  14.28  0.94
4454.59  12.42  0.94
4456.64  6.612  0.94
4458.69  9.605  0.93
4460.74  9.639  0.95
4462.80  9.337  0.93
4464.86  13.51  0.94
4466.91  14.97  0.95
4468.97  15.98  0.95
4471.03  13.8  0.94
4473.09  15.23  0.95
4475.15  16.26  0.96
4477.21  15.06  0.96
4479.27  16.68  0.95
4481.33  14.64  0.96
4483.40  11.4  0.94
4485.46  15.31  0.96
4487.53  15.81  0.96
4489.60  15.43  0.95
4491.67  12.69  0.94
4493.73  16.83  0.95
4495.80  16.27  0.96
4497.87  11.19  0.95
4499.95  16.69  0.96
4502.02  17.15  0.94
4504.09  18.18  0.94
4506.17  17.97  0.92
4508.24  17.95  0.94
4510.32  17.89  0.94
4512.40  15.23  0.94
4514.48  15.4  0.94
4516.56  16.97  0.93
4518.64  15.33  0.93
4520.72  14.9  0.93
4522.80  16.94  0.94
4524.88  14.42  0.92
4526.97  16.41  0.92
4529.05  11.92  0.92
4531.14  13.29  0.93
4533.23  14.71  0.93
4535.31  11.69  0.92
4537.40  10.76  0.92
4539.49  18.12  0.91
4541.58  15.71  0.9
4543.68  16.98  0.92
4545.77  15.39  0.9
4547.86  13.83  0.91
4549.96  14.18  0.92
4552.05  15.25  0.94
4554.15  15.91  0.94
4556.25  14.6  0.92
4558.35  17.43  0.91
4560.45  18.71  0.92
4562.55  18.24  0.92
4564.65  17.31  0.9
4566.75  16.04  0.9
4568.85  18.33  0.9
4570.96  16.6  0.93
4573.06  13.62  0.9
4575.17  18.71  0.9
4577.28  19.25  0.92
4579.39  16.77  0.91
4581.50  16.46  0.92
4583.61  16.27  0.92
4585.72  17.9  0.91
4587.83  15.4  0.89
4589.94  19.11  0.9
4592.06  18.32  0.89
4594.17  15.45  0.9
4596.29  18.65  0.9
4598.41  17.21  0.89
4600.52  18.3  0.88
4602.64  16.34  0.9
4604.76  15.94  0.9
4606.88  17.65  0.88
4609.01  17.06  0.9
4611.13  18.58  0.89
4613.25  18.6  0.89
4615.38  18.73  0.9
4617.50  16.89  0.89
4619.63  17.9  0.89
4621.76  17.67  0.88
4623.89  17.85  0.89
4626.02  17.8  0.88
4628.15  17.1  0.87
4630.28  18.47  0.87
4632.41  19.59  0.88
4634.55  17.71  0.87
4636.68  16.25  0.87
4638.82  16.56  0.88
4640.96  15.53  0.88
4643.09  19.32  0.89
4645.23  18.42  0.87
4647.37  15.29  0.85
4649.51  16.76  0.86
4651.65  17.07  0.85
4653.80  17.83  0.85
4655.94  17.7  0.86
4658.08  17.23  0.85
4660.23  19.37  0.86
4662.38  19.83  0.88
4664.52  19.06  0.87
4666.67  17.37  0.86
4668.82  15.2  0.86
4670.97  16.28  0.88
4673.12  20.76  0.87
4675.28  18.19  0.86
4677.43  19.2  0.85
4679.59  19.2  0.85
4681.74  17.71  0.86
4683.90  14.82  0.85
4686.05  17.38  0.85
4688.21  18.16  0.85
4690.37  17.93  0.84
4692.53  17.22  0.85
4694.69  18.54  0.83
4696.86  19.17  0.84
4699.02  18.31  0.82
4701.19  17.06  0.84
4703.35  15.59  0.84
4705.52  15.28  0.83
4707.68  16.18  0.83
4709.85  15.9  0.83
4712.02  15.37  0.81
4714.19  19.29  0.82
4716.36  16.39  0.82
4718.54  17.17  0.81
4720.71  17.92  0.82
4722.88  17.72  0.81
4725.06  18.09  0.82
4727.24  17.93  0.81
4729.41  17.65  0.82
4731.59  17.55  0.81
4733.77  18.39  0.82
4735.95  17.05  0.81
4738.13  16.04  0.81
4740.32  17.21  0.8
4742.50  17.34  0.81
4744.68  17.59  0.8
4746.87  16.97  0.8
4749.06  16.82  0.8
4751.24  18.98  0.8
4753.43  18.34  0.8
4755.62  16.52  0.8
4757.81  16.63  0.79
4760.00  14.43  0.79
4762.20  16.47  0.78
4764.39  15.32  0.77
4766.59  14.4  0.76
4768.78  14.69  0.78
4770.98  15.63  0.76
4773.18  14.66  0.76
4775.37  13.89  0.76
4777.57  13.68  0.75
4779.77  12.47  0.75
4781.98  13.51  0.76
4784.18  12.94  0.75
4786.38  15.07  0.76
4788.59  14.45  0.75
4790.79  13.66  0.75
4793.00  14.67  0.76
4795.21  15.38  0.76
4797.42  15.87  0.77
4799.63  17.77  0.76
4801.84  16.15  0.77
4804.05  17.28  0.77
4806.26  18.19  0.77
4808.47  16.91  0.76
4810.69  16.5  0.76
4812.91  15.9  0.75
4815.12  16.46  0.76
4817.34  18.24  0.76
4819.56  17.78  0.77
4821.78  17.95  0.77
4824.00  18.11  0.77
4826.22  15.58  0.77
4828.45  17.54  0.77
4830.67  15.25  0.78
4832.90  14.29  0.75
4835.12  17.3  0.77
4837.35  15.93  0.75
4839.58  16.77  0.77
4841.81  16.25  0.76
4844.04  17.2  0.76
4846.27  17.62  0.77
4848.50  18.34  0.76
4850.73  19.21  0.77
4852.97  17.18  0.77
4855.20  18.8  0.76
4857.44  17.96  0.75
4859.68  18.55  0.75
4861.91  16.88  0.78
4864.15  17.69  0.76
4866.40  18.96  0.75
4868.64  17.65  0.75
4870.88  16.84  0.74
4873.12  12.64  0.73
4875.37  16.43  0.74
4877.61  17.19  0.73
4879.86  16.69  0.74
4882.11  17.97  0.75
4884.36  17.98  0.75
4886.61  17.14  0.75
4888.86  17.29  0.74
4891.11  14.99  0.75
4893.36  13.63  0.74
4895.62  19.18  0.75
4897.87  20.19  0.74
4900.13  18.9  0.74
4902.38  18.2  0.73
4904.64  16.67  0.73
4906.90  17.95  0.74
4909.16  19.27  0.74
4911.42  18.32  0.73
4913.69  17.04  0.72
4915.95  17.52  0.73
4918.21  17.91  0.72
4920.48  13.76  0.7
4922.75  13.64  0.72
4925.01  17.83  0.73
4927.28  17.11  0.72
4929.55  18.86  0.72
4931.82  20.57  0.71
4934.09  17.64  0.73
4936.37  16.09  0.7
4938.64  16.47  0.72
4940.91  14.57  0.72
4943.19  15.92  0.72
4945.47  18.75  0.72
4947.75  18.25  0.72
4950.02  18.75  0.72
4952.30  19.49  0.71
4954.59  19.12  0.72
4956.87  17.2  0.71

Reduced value 0.15 mag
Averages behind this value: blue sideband 15.7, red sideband 17.3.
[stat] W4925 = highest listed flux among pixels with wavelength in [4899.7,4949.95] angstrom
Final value 20.57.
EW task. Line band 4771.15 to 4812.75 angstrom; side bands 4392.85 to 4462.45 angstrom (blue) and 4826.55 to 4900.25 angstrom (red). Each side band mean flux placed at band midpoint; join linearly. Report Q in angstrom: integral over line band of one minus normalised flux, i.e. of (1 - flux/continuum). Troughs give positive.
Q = 2.7 angstrom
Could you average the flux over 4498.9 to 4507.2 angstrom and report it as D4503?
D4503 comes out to 17.5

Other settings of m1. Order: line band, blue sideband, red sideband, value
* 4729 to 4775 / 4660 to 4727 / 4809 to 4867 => 0.06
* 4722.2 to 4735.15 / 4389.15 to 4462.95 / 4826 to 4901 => -0.16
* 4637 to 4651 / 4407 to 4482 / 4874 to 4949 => -0.16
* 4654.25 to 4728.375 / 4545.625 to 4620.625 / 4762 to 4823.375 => -0.09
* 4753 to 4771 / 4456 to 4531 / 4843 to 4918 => 0.06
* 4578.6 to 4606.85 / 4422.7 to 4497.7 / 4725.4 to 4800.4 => -0.19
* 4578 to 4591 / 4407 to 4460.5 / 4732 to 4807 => -0.23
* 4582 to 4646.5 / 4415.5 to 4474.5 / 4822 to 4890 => -0.21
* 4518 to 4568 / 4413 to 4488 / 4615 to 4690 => -0.01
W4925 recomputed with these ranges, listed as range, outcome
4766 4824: 18.24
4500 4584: 19.25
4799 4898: 20.19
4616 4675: 20.76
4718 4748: 18.39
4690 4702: 19.17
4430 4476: 16.26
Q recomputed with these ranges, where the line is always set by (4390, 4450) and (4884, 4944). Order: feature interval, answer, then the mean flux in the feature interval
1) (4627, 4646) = -4.6 angstrom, 17.7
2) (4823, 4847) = -0.2 angstrom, 16.5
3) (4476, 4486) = -1.6 angstrom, 14.6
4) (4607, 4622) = -4.2 angstrom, 17.9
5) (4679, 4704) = -4.7 angstrom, 17.6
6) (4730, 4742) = -1.5 angstrom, 17.3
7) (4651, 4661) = -2.3 angstrom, 17.8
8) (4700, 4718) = -1.7 angstrom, 16.4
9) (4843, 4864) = -1.8 angstrom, 18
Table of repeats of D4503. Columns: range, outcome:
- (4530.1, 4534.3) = 14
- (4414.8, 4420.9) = 12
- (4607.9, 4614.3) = 18.1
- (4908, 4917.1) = 18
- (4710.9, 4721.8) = 17.2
